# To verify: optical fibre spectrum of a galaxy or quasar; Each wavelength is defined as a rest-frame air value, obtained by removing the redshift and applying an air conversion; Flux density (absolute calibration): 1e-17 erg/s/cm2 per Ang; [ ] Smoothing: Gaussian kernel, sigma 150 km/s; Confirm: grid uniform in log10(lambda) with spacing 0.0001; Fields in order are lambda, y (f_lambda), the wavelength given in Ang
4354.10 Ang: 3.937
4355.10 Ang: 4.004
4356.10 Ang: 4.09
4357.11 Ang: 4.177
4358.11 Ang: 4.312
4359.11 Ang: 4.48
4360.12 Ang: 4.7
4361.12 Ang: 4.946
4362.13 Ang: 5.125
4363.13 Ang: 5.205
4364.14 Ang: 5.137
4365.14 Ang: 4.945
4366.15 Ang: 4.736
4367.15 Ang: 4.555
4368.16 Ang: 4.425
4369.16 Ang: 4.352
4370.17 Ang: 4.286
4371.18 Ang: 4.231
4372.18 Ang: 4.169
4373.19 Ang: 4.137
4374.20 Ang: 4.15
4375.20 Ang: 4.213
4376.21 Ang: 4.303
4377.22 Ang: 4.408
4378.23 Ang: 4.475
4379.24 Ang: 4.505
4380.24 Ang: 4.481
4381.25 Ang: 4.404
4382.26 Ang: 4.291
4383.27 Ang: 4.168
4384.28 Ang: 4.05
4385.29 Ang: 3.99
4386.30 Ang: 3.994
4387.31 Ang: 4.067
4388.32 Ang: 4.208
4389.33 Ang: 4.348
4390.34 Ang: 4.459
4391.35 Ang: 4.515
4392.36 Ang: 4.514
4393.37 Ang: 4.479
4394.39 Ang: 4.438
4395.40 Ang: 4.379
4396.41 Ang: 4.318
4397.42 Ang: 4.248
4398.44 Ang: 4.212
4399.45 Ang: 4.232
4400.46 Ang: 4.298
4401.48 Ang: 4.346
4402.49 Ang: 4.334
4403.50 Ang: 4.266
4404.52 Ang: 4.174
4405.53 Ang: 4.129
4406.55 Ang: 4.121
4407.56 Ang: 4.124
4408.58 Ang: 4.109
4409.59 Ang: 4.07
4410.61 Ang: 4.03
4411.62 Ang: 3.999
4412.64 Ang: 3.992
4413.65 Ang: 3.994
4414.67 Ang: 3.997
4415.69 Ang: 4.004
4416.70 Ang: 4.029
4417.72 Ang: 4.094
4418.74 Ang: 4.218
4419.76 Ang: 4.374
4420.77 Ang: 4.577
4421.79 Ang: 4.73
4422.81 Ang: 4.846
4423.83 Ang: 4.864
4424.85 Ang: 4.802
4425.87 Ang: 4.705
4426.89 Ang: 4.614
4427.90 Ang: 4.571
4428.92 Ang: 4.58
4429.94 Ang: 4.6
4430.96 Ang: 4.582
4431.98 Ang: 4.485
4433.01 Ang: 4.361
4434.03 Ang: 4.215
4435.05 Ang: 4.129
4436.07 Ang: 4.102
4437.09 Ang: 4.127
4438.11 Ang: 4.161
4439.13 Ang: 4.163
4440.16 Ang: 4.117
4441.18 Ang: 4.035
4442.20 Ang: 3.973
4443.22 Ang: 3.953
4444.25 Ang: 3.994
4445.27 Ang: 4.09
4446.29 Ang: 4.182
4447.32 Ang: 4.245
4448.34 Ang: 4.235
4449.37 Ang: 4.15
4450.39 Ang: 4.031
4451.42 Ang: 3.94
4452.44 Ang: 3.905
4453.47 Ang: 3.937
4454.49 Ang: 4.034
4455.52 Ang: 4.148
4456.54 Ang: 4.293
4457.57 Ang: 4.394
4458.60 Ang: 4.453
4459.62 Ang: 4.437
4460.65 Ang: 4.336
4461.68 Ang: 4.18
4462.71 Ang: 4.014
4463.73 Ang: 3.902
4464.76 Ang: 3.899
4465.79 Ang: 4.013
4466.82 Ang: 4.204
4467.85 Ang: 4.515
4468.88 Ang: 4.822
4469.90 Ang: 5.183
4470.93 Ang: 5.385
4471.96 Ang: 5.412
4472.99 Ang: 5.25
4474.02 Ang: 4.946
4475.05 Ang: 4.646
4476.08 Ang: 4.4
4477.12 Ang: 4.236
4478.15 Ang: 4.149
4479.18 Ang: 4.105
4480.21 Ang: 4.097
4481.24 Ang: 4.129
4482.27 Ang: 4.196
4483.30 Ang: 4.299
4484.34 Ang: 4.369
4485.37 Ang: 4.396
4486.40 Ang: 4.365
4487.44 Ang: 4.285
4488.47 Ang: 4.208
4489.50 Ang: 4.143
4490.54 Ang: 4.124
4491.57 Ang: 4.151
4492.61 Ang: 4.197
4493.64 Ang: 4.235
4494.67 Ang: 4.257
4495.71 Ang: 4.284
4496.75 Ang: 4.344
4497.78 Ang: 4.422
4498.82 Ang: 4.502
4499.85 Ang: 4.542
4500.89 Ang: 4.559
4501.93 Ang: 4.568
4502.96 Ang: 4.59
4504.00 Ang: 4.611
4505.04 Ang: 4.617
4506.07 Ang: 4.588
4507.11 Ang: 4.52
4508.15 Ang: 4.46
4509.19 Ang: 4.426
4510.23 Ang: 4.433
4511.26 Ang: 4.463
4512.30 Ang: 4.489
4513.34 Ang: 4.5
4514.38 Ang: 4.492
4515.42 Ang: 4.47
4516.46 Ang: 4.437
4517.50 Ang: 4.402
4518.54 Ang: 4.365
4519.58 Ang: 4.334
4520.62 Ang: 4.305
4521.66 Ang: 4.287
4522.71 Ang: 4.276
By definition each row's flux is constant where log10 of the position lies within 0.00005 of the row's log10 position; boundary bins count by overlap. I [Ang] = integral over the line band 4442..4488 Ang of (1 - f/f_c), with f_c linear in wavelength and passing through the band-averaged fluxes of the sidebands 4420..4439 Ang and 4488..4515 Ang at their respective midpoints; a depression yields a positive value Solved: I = 1.4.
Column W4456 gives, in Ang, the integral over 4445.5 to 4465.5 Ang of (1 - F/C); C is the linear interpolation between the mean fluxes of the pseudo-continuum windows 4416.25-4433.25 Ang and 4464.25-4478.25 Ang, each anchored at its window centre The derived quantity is 2.06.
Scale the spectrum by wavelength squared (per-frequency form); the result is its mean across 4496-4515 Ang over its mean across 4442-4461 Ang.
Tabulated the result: 1.11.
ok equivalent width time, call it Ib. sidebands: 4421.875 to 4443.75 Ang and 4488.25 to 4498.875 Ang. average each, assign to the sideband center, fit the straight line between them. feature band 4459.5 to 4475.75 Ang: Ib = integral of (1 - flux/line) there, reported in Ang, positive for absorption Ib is -1.0 Ang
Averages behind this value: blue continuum 4.39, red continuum 4.25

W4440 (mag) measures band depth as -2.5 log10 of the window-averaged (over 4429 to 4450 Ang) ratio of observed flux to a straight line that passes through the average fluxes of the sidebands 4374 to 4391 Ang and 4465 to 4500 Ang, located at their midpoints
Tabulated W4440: 0.041 mag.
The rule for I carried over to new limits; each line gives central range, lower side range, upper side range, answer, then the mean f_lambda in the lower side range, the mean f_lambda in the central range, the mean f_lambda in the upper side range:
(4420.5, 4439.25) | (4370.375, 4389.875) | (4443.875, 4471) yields -1.1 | 4.24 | 4.49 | 4.24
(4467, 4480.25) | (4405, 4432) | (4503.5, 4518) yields -0.8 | 4.34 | 4.71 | 4.49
